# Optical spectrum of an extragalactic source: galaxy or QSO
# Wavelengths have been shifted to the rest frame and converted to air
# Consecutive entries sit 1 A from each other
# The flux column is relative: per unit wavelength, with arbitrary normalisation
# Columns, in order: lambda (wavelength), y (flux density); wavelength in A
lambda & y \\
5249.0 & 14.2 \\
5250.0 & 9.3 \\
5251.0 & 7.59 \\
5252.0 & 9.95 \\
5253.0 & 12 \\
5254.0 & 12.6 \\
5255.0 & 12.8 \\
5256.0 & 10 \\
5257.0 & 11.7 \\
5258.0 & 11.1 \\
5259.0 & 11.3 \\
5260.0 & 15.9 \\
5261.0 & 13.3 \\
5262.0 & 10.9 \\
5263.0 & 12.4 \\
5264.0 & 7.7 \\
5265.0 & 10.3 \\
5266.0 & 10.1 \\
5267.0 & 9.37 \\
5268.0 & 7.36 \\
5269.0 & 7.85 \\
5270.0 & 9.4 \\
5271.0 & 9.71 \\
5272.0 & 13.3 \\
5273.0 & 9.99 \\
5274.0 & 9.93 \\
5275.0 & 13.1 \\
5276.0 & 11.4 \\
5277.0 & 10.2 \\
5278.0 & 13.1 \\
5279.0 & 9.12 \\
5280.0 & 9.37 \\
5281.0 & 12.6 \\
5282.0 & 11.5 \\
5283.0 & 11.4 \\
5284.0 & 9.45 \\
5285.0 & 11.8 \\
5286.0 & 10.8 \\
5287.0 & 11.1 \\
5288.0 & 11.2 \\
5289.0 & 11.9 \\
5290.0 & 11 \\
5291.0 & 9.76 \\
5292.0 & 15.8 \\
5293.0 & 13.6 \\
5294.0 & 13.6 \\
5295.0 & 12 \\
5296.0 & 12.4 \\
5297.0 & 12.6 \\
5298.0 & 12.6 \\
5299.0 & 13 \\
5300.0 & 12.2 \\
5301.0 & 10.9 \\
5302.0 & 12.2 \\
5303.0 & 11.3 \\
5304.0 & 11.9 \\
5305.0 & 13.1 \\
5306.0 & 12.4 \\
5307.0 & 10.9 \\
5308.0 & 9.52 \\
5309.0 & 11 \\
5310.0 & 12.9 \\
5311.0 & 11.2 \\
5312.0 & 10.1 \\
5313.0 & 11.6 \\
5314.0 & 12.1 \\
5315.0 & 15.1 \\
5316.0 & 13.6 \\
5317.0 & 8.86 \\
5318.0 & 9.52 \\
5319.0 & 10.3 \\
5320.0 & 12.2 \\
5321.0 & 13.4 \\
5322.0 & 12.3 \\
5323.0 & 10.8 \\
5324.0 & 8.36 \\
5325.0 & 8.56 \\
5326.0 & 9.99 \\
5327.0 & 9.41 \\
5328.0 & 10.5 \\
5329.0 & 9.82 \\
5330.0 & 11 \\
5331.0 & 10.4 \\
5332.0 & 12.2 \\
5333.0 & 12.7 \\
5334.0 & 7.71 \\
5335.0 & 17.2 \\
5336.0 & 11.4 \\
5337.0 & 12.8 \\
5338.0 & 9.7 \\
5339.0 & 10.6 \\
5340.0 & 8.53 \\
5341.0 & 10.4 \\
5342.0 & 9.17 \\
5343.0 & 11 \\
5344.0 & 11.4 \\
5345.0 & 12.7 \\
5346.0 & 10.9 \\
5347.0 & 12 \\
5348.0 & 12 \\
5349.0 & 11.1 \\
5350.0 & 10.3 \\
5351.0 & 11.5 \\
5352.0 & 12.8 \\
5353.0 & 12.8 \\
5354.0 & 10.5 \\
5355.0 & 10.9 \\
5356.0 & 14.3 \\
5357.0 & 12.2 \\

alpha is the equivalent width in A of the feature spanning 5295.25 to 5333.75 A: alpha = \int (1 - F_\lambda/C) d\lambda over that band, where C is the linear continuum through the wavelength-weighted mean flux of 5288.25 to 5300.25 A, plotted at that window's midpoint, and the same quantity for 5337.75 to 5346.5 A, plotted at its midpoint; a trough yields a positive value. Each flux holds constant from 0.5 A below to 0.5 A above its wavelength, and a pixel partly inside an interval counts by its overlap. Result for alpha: 1.0 A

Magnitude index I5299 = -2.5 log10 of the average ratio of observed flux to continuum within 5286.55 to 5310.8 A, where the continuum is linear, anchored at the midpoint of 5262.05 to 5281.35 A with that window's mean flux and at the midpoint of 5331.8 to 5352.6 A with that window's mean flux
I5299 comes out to -0.13 mag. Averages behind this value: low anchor 10.3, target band 12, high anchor 11.3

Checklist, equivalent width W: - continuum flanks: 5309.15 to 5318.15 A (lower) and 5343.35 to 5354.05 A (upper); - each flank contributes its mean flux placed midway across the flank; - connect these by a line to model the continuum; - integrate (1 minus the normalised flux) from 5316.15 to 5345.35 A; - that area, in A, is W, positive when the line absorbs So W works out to 2.2 A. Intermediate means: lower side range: 11.7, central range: 10.8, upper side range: 11.7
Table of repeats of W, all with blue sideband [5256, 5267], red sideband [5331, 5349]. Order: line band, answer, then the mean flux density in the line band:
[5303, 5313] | -0.1 A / 11.4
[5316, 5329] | 1.0 A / 10.5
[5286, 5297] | -0.9 A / 12.2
